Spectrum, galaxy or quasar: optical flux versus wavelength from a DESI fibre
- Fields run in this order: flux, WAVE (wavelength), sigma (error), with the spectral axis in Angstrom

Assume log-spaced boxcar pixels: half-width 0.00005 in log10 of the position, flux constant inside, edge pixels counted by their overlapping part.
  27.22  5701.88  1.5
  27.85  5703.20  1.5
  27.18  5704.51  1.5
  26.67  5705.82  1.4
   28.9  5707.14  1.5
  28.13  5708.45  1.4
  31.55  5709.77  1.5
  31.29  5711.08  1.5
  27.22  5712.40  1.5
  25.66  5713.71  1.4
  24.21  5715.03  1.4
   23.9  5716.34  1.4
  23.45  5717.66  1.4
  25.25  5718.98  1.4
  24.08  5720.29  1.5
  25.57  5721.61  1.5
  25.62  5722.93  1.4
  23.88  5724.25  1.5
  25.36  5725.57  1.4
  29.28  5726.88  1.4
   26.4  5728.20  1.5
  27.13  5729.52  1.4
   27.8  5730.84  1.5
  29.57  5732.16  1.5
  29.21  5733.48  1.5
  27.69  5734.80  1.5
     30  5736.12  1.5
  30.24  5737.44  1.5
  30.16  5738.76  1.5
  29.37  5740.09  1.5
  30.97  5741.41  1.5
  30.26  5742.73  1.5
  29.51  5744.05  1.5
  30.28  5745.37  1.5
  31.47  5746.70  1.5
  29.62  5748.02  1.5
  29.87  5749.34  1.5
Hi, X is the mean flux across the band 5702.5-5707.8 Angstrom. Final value 27.6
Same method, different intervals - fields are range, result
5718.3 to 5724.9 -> 24.9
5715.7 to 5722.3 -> 24.4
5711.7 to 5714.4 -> 26.4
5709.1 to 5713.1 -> 30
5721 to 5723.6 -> 25.5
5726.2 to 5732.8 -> 28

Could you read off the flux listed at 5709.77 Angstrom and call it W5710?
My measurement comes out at 31.55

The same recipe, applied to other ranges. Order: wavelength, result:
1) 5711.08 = 31.29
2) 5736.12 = 30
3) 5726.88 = 29.28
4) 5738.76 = 30.16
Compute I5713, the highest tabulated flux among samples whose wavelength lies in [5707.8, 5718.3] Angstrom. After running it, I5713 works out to 31.55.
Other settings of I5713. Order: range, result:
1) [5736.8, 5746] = 30.97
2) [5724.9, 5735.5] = 29.57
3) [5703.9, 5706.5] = 27.18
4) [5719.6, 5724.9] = 25.62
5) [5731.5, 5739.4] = 30.24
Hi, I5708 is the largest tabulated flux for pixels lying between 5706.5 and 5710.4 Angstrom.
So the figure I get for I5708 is 31.55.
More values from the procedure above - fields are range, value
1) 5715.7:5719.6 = 25.25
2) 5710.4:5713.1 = 31.29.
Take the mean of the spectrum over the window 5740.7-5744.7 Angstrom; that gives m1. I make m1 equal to 30.3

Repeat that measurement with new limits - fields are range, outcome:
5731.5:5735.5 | 28.8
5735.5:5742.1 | 30.1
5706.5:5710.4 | 29.5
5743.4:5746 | 29.9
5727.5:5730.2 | 26.8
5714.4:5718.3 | 23.9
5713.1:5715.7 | 24.9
